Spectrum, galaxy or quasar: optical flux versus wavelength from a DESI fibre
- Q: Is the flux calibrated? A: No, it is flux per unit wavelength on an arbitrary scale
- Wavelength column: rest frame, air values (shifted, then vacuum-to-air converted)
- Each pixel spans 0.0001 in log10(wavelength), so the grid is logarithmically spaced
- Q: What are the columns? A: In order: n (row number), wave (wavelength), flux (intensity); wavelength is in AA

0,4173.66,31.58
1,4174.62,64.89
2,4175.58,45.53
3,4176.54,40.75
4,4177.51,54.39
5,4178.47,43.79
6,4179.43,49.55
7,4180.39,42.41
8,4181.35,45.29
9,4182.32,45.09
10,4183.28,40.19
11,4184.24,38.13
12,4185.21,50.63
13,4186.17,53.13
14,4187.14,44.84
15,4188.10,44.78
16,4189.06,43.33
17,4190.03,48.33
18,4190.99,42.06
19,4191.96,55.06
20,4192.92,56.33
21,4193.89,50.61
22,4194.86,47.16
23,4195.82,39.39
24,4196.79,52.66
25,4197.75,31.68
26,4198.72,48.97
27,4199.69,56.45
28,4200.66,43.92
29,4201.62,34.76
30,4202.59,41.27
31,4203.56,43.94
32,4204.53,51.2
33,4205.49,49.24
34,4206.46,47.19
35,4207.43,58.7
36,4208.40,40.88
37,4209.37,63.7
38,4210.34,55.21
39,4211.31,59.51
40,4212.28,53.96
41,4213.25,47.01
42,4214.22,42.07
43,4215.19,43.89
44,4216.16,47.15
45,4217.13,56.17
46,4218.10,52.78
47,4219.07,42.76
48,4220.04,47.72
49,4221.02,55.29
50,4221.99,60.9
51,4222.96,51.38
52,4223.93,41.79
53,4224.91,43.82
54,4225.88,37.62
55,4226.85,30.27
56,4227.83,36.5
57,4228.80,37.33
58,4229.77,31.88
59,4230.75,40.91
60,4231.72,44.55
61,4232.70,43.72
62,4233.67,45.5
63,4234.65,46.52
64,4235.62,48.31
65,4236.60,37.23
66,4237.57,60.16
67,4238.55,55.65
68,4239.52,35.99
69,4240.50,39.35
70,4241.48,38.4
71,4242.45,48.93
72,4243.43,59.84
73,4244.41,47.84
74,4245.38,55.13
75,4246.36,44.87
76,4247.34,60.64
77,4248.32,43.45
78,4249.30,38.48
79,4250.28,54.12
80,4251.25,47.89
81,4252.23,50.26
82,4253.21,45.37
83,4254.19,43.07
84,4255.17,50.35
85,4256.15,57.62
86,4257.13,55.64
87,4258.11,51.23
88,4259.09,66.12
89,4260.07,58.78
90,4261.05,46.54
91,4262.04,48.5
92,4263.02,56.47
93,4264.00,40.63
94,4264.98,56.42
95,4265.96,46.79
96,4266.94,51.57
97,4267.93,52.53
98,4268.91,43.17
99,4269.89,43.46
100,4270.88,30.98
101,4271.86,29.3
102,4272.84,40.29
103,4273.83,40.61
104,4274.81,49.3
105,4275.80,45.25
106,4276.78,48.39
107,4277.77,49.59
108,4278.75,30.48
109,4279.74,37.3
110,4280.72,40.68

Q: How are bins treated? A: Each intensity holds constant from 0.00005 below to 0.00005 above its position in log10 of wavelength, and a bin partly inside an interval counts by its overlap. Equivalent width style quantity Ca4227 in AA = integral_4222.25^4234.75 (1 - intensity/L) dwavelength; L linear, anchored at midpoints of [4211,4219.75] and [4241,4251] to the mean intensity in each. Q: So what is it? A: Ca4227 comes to 2.1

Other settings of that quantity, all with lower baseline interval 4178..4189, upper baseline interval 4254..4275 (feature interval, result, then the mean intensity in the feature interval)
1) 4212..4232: 0.7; 44.9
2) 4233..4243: 0.3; 45.7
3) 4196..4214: -1.0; 48.6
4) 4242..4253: -0.6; 50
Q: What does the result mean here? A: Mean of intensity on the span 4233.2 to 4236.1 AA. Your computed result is 46.8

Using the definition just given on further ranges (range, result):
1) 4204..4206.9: 49.2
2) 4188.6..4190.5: 45.7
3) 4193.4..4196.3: 45.7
